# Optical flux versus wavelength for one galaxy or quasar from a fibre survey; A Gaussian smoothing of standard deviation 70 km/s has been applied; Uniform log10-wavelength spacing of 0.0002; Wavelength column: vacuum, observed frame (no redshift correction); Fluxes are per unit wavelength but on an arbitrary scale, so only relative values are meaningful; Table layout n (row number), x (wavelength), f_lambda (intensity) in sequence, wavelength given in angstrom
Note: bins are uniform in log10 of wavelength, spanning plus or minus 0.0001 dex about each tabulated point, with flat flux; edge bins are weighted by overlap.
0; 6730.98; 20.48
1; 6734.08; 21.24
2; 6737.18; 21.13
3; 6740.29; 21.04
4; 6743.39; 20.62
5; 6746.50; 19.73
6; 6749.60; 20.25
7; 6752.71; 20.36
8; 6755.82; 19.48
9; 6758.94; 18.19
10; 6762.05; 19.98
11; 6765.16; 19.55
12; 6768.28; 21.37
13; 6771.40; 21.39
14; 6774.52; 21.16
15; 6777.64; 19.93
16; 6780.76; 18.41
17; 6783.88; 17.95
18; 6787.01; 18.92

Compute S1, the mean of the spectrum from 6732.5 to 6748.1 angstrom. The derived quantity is 20.8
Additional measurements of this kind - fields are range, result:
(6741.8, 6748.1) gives 20.2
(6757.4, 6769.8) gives 19.8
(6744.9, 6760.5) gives 19.6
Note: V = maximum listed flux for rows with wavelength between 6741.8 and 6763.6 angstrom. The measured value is 20.62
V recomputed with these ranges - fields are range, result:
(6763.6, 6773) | 21.39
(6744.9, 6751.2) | 20.25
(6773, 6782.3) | 21.16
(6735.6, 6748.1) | 21.13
